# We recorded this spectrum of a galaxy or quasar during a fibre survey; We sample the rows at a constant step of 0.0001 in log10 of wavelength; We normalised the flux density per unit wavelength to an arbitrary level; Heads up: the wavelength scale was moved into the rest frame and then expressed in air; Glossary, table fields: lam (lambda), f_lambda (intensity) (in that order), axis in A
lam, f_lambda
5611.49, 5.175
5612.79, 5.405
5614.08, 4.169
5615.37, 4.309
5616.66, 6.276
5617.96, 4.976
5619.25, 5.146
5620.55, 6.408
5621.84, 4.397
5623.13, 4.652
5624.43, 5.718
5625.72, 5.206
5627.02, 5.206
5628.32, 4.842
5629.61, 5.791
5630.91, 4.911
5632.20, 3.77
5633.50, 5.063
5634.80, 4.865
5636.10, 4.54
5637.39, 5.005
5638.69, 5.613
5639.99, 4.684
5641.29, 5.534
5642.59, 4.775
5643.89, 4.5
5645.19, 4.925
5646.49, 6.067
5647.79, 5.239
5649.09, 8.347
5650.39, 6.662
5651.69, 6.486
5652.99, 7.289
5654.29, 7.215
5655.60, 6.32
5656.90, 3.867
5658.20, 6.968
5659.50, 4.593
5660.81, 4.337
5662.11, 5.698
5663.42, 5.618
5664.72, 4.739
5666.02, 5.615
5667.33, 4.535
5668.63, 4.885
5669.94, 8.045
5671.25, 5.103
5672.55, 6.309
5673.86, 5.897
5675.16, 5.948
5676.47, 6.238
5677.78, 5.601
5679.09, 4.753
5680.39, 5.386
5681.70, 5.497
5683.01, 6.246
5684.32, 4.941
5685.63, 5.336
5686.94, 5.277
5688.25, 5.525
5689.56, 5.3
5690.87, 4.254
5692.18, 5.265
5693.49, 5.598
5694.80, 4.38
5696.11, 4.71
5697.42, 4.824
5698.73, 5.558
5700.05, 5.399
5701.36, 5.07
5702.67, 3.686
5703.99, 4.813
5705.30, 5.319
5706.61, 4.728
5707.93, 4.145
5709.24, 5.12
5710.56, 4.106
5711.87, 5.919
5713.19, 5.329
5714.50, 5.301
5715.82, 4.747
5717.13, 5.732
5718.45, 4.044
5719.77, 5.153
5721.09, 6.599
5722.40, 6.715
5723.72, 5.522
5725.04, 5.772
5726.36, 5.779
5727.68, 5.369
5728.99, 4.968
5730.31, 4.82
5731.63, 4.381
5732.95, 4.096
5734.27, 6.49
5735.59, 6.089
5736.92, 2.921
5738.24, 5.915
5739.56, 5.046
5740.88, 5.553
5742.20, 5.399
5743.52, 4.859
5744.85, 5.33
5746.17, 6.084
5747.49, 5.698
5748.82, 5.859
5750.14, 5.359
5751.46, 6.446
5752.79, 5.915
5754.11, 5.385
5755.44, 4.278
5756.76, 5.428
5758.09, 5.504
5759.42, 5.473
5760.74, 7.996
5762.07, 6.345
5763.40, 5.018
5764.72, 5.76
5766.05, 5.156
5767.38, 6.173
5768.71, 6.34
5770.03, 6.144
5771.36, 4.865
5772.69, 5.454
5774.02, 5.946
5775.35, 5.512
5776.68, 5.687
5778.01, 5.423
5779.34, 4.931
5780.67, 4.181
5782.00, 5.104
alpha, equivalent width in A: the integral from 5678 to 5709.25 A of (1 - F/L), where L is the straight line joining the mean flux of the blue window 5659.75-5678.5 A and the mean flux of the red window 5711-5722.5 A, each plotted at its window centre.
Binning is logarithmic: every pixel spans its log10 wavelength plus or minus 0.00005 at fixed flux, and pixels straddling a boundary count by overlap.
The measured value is 2.6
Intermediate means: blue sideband 5.58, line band 5.05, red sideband 5.42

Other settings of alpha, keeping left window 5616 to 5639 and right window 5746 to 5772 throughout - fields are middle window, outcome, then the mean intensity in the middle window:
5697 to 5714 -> 1.8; 4.93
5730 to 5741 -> 1.2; 5.01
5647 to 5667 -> -2.5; 5.91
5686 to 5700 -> 0.9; 5.09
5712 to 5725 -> 0.2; 5.49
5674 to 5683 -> -0.4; 5.64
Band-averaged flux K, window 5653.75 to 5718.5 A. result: 5.28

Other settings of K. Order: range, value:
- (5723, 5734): 5.15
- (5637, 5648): 5.15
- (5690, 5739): 5.1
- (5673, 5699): 5.33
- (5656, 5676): 5.5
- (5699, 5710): 4.8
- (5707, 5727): 5.32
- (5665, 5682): 5.66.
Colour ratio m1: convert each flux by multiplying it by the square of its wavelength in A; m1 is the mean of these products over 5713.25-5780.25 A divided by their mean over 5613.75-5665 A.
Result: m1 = 1.06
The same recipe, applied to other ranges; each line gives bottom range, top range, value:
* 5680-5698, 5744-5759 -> 1.10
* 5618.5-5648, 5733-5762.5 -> 1.14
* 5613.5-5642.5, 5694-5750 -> 1.06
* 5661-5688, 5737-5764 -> 1.03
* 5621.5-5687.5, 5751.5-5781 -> 1.07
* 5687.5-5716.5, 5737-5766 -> 1.15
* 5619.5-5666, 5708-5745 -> 0.99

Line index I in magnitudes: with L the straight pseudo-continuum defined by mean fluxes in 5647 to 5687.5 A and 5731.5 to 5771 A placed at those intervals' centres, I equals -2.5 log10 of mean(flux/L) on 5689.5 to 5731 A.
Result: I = 0.11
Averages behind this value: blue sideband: 5.78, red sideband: 5.56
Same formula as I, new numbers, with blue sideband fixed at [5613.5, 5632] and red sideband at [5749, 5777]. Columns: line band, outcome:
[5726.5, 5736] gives 0.081 mag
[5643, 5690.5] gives -0.076 mag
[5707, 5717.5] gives 0.100 mag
